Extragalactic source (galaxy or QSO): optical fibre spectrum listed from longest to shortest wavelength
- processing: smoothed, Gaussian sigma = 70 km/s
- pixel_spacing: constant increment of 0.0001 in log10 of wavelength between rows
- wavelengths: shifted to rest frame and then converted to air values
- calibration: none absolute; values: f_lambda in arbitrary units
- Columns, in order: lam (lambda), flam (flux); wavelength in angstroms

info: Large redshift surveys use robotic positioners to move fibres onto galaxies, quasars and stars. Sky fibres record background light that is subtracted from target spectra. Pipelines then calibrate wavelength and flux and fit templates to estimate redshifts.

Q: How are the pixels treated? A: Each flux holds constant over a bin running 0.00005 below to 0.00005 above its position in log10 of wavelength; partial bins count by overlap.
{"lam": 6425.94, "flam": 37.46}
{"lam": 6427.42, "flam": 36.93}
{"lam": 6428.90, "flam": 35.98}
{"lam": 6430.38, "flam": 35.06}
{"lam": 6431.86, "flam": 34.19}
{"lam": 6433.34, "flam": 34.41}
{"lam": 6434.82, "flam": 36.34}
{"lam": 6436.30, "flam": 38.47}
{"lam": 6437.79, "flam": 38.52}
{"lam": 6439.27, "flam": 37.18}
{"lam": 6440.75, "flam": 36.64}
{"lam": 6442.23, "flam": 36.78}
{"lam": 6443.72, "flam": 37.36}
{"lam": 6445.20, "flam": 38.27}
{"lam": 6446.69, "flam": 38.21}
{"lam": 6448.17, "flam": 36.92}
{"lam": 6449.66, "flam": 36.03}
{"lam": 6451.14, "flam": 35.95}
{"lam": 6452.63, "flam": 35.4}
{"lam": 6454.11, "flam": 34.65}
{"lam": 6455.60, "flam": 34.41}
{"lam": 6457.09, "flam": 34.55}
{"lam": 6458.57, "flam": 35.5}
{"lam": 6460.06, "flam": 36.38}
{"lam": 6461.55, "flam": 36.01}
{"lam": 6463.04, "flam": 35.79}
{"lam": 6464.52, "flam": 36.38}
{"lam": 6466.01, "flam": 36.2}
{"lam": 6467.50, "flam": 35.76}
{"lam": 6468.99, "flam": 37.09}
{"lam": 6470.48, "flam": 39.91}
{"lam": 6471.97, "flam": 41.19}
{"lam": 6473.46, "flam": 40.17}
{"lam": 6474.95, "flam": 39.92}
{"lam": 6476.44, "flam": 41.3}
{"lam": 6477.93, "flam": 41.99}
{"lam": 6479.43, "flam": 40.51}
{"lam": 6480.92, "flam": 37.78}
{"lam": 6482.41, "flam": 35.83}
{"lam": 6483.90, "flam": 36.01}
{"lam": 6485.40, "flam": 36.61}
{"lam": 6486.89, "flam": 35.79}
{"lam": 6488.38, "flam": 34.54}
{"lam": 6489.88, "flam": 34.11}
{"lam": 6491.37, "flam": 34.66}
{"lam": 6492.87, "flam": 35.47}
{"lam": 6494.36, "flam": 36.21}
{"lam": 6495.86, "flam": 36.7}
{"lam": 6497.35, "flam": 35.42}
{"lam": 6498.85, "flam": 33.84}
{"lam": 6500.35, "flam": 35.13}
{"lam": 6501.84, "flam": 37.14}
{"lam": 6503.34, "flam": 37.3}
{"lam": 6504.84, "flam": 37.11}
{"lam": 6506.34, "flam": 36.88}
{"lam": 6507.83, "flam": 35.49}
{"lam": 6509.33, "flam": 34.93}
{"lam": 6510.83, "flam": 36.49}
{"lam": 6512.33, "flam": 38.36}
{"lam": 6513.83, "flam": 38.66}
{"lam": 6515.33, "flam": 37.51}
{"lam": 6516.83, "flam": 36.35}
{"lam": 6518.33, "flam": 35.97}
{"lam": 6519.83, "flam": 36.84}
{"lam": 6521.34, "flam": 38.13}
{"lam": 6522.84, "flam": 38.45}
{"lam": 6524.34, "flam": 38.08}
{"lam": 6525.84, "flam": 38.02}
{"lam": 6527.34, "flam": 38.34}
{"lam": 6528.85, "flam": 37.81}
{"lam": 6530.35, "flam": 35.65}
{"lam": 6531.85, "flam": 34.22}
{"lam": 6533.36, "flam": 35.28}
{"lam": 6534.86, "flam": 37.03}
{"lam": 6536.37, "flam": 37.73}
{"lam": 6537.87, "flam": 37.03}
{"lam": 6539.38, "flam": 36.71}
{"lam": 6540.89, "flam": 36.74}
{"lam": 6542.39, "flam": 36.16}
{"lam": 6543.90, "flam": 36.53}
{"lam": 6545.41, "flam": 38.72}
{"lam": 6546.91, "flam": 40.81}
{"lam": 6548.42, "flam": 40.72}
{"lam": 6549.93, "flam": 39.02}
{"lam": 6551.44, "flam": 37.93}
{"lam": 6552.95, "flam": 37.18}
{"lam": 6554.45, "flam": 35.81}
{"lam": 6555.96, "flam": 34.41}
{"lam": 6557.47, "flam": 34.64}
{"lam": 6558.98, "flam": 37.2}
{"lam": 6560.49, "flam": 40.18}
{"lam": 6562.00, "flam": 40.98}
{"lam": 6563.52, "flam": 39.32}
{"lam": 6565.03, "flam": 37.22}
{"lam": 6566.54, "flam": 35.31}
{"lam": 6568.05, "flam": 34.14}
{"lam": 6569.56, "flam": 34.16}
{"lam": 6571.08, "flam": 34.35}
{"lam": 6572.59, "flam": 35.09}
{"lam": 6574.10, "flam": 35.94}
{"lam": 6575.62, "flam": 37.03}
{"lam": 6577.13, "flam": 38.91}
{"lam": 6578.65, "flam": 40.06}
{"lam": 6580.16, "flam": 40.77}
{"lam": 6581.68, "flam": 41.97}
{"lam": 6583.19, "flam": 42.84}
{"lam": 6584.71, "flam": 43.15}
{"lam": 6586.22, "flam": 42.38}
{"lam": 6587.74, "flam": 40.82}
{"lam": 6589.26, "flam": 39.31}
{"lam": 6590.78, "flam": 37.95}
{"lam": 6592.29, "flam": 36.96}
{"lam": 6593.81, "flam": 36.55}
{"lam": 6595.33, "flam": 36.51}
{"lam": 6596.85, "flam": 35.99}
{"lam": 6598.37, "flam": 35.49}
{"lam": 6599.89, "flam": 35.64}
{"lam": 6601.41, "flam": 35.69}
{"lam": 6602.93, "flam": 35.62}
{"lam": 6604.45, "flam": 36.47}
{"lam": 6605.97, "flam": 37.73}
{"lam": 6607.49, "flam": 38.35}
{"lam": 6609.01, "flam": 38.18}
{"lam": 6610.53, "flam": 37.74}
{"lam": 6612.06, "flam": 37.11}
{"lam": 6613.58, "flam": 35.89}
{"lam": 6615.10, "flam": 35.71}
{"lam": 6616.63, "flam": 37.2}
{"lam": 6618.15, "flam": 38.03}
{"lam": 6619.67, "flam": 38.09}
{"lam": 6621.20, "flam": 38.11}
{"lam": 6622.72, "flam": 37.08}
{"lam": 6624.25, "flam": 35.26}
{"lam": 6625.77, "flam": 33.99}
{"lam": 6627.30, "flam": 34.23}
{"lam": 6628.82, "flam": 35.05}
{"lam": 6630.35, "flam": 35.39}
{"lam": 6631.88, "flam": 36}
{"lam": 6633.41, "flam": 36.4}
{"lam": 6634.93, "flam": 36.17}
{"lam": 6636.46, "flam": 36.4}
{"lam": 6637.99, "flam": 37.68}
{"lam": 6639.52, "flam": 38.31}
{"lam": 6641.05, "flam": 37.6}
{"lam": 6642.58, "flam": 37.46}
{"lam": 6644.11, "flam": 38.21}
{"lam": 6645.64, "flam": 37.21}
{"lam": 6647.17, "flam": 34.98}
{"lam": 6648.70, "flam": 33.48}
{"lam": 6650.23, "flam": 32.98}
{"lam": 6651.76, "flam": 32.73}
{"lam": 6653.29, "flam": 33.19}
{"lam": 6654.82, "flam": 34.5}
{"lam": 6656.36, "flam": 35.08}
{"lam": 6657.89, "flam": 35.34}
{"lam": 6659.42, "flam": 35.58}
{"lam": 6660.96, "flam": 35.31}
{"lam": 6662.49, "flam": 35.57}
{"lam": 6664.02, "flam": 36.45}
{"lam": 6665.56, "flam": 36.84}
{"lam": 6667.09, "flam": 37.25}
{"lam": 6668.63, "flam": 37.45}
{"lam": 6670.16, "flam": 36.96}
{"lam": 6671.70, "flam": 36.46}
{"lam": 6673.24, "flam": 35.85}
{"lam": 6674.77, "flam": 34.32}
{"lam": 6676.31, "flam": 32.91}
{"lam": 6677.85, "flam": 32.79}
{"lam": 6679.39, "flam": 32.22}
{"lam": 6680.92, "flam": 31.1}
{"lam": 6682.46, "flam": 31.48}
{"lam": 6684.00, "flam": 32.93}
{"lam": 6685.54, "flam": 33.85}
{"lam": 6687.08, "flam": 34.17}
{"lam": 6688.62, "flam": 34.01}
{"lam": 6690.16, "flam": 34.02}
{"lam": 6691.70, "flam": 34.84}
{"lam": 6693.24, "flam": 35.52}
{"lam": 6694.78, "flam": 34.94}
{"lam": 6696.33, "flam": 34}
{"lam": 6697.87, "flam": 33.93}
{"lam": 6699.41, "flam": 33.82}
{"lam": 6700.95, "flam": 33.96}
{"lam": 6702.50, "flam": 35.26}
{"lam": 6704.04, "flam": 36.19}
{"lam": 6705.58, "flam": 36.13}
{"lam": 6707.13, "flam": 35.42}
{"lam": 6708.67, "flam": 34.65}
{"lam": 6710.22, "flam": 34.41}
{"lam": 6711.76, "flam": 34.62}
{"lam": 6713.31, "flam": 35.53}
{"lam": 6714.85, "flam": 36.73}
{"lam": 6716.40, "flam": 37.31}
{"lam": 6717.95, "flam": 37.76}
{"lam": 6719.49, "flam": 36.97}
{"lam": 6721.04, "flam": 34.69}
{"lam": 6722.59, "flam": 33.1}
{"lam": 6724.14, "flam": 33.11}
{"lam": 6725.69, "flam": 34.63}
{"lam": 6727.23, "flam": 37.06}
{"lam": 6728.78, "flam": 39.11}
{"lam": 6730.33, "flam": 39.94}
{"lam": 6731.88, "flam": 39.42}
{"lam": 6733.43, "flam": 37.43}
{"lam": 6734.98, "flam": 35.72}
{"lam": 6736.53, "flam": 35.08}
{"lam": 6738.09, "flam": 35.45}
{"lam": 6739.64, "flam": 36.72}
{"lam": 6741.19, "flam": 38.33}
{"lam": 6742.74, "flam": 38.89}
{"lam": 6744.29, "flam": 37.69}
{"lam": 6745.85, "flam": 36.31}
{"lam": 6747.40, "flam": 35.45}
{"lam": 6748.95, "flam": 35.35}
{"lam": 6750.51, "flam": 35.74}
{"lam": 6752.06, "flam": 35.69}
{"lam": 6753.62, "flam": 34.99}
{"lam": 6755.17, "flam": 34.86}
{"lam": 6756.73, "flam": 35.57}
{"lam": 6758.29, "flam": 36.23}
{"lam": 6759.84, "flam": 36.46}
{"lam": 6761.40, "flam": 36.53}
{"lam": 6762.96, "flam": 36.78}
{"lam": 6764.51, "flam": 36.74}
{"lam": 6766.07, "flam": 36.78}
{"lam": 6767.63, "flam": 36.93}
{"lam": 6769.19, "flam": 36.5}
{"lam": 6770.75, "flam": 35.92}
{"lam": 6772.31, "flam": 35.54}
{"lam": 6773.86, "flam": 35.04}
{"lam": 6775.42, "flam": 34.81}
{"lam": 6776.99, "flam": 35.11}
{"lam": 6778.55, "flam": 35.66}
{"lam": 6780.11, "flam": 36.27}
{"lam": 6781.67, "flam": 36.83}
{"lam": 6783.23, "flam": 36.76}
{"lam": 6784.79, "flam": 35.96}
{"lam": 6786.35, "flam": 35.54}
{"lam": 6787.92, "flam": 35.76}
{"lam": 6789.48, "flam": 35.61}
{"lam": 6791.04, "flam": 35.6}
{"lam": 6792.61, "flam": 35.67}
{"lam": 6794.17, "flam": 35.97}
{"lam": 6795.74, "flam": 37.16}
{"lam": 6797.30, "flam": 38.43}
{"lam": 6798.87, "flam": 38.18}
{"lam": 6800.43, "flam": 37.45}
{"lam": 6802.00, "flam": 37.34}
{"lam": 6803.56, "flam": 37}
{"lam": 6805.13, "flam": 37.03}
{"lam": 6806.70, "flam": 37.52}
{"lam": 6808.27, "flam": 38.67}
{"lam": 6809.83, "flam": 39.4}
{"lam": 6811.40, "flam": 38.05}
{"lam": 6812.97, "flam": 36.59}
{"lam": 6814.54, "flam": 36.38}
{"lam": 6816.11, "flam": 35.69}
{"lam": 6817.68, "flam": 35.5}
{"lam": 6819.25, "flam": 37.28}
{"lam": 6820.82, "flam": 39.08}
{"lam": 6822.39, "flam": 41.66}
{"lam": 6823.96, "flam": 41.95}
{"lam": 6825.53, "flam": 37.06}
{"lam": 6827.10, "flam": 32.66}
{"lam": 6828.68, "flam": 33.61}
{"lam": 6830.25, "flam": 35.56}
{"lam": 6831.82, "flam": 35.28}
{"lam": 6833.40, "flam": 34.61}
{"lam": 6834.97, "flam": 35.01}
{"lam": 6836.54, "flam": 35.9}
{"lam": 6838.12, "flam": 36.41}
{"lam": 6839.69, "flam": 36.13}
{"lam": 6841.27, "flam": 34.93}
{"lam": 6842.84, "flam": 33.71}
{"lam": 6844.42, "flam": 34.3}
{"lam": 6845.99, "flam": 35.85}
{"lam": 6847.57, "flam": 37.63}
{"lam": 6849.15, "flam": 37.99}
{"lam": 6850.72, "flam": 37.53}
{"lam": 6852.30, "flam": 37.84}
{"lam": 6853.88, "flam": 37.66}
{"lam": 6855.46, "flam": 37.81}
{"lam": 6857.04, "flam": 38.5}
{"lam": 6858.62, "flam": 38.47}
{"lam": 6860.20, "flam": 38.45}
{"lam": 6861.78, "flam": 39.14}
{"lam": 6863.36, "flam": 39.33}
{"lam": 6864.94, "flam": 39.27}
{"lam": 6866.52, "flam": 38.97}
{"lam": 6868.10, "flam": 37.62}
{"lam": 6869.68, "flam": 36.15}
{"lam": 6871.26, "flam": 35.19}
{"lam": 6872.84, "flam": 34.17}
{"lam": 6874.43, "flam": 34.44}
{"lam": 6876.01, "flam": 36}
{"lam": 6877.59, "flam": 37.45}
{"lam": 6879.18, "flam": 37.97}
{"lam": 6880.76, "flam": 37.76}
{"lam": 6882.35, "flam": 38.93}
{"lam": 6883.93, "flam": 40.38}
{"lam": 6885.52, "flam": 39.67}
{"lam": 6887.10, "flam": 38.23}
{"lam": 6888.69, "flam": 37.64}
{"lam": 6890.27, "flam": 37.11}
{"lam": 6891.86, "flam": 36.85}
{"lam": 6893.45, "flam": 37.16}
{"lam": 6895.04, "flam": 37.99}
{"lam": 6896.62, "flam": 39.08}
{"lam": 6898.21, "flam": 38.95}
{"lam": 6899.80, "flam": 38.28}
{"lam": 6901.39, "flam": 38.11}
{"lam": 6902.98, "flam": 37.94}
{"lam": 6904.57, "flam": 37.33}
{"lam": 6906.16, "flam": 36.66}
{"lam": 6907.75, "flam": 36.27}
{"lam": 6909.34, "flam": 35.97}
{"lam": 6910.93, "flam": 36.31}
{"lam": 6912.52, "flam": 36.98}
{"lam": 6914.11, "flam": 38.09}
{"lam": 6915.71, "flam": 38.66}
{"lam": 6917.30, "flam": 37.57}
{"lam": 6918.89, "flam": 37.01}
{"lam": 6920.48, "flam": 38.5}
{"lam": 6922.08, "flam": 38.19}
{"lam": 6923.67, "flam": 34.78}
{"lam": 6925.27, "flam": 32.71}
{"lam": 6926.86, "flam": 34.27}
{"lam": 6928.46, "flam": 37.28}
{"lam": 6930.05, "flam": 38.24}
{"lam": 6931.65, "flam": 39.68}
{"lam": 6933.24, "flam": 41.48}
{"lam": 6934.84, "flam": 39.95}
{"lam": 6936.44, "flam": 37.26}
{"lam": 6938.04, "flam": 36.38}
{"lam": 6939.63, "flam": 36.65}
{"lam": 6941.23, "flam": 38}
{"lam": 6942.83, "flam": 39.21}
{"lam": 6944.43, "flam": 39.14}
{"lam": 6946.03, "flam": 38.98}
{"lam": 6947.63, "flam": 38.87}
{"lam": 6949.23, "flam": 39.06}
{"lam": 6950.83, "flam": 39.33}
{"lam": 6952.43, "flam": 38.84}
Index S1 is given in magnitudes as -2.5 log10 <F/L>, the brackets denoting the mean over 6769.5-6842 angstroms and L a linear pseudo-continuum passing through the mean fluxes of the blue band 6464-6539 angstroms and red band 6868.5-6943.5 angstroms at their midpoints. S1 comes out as 0.02 mag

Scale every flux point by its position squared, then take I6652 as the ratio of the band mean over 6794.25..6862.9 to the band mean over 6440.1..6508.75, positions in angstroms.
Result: 1.12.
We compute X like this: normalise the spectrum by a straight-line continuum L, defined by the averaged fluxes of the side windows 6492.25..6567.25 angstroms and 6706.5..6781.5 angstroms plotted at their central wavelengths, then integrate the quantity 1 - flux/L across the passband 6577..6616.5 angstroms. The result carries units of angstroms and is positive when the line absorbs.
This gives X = -1.51 angstroms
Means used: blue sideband 37.1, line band 38.2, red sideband 36.2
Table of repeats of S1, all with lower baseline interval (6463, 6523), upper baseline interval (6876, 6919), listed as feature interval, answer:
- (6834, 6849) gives 0.06 mag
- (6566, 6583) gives 0.00 mag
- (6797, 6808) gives 0.00 mag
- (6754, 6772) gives 0.04 mag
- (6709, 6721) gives 0.04 mag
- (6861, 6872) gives -0.01 mag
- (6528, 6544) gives 0.02 mag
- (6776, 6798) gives 0.04 mag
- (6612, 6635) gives 0.03 mag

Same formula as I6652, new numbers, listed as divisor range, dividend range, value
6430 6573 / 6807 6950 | 1.13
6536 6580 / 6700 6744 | 1.02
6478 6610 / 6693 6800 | 1.03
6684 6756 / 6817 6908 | 1.09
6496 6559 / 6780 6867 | 1.09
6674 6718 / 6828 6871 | 1.12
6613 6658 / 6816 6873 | 1.09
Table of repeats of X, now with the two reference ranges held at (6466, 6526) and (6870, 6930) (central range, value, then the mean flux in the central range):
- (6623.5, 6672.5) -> 1.82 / 35.8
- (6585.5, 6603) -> -0.14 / 37.5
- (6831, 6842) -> 0.51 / 35.5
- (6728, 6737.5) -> -0.14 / 37.7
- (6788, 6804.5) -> 0.17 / 36.8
